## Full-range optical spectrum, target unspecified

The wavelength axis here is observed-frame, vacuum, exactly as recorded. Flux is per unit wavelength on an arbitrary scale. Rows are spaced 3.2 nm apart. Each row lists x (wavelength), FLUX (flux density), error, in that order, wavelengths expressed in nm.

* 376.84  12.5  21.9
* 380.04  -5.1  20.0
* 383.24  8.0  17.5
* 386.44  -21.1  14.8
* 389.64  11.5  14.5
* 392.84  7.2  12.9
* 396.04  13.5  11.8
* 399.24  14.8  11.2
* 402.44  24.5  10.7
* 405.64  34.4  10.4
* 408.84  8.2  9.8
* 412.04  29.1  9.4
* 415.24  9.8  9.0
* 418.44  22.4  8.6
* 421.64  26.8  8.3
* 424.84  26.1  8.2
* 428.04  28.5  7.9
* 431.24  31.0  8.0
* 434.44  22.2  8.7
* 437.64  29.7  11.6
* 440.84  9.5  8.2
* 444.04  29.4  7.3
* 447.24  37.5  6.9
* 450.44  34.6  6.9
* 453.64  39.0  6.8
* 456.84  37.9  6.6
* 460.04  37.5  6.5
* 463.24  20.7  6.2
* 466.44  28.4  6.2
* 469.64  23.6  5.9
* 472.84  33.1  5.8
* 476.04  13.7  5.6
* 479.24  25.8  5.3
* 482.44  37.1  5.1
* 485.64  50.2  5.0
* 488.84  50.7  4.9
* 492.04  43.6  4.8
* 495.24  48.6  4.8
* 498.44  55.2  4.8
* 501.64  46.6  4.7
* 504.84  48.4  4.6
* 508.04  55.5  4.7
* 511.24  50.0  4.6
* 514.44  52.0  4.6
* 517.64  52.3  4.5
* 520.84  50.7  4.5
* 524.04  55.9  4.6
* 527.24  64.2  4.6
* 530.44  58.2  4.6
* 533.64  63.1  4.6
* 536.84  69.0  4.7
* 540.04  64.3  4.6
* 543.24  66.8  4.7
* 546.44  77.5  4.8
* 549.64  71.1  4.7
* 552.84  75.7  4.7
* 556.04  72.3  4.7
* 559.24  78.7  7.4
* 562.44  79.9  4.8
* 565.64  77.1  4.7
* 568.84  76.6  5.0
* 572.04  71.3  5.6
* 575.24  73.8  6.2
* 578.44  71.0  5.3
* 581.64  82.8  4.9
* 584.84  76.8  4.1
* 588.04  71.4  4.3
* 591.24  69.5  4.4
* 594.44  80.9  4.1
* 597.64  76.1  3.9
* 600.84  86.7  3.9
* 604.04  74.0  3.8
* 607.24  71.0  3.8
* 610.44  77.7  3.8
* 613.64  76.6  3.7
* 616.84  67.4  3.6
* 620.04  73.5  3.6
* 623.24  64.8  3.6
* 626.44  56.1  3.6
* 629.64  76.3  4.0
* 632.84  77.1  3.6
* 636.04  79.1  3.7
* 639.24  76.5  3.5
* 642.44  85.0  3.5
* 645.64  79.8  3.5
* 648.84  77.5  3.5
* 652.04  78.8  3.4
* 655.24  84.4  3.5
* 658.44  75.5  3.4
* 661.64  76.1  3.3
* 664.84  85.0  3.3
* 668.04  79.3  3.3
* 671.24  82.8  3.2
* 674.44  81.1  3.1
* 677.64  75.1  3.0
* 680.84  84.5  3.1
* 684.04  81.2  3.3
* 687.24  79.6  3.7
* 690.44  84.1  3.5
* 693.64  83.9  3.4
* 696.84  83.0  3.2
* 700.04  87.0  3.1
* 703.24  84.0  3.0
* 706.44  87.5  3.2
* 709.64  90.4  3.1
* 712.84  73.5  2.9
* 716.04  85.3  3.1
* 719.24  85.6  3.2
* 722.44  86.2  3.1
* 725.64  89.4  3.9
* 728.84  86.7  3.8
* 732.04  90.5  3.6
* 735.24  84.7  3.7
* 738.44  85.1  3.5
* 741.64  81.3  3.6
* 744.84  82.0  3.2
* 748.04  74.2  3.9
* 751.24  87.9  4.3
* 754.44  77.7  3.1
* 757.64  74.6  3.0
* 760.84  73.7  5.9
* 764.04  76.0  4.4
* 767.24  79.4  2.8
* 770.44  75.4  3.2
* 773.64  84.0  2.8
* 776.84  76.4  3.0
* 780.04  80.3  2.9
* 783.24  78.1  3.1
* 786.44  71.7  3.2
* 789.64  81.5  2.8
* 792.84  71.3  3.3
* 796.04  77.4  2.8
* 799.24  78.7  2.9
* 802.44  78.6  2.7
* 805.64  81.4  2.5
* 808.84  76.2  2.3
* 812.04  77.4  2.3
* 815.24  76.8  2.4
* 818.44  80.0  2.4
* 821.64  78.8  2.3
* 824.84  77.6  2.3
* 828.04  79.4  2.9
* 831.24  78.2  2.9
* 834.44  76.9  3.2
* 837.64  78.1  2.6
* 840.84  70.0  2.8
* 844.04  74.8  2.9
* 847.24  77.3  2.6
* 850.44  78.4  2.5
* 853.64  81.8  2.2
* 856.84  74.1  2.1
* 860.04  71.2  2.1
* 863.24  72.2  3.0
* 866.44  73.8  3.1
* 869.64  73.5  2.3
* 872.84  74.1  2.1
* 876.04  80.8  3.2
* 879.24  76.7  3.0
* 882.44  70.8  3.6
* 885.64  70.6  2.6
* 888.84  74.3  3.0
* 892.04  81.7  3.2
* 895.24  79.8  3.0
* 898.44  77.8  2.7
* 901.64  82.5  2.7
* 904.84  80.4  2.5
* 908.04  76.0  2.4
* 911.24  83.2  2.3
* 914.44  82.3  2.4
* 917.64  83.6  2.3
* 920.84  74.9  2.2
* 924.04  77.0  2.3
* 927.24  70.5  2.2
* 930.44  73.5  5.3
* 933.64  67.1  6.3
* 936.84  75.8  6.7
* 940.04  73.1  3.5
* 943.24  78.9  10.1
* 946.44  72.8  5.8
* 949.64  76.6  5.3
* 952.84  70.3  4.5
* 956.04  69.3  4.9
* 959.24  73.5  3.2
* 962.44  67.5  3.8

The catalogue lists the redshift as 0.211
